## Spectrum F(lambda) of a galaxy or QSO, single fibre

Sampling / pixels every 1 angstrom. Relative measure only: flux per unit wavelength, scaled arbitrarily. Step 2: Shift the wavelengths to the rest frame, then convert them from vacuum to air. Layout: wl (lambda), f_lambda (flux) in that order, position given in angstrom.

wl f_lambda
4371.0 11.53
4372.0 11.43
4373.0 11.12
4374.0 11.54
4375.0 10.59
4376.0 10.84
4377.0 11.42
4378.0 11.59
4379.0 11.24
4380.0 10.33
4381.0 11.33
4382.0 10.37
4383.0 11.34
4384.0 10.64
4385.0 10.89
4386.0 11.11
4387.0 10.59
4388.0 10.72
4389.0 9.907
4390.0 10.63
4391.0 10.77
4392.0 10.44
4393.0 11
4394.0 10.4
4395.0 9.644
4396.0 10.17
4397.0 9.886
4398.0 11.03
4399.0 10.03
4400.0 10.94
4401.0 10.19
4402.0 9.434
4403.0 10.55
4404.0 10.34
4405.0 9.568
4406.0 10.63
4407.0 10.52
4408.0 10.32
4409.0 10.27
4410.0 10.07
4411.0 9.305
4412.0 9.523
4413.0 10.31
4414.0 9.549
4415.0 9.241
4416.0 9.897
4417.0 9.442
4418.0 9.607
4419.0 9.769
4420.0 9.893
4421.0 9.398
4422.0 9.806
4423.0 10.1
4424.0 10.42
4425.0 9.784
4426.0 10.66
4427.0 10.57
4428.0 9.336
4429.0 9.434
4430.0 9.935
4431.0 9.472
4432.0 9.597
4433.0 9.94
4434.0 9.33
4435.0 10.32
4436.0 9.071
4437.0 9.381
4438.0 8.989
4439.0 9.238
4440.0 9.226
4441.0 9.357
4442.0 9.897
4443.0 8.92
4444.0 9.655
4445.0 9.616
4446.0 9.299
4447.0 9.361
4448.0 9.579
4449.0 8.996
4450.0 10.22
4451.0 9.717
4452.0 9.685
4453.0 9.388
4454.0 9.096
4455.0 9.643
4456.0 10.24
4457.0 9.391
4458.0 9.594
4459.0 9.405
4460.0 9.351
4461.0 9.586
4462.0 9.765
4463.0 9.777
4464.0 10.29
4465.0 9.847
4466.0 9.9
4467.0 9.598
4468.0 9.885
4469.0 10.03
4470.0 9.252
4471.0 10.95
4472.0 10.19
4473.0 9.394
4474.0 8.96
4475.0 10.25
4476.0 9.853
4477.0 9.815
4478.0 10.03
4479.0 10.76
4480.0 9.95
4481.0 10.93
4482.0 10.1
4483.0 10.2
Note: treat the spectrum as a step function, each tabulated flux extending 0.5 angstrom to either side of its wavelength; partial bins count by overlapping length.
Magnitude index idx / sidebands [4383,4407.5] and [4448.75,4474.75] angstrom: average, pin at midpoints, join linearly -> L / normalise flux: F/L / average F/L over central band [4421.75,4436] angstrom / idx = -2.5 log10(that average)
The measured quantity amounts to 0.02 mag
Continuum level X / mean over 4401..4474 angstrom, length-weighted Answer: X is 9.74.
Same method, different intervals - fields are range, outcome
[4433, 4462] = 9.5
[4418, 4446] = 9.66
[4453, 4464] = 9.61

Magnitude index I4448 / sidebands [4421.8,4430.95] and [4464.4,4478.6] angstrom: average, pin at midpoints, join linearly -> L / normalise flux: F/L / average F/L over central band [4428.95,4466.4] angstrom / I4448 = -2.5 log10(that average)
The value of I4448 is 0.04 mag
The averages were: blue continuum 9.99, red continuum 9.86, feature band 9.57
